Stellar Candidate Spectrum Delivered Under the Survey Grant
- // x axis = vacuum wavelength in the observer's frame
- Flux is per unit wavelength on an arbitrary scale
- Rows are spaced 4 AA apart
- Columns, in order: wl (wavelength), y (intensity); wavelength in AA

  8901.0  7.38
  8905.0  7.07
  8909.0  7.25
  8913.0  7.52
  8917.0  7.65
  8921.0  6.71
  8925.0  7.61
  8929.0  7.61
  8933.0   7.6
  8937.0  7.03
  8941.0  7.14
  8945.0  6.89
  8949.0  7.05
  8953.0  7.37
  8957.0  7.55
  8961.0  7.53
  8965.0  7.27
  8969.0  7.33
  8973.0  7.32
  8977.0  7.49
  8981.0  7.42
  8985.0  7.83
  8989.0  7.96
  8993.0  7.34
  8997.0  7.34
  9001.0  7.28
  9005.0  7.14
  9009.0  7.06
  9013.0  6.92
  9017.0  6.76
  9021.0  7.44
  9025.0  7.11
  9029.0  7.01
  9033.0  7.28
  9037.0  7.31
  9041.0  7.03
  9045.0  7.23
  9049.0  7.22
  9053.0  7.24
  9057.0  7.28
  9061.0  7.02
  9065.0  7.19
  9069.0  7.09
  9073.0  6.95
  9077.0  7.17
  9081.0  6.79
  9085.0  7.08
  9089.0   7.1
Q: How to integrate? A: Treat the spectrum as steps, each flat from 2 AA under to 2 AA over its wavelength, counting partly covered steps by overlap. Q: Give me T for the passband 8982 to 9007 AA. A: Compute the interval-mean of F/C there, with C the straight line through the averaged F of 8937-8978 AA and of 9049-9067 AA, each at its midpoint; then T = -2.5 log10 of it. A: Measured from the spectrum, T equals -0.03 mag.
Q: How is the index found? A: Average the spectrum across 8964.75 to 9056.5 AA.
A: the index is 7.28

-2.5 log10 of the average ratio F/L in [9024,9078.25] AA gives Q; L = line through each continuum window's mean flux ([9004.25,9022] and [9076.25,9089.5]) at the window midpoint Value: -0.020 mag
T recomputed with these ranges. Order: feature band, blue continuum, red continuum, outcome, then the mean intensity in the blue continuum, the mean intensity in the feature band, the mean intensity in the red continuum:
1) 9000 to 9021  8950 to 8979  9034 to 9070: 0.03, 7.4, 7.06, 7.18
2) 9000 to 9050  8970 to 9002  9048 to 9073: 0.03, 7.5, 7.13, 7.15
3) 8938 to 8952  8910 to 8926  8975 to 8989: 0.06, 7.35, 7.05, 7.63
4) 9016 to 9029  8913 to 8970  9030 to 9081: 0.01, 7.32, 7.12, 7.15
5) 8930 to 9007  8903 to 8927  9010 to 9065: -0.02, 7.3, 7.37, 7.14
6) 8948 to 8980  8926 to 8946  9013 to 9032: -0.02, 7.29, 7.38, 7.07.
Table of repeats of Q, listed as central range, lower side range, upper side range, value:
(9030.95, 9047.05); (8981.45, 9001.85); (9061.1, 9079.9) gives 0.008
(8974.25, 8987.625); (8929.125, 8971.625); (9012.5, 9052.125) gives -0.051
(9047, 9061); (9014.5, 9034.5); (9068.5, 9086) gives -0.025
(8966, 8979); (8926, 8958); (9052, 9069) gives -0.018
